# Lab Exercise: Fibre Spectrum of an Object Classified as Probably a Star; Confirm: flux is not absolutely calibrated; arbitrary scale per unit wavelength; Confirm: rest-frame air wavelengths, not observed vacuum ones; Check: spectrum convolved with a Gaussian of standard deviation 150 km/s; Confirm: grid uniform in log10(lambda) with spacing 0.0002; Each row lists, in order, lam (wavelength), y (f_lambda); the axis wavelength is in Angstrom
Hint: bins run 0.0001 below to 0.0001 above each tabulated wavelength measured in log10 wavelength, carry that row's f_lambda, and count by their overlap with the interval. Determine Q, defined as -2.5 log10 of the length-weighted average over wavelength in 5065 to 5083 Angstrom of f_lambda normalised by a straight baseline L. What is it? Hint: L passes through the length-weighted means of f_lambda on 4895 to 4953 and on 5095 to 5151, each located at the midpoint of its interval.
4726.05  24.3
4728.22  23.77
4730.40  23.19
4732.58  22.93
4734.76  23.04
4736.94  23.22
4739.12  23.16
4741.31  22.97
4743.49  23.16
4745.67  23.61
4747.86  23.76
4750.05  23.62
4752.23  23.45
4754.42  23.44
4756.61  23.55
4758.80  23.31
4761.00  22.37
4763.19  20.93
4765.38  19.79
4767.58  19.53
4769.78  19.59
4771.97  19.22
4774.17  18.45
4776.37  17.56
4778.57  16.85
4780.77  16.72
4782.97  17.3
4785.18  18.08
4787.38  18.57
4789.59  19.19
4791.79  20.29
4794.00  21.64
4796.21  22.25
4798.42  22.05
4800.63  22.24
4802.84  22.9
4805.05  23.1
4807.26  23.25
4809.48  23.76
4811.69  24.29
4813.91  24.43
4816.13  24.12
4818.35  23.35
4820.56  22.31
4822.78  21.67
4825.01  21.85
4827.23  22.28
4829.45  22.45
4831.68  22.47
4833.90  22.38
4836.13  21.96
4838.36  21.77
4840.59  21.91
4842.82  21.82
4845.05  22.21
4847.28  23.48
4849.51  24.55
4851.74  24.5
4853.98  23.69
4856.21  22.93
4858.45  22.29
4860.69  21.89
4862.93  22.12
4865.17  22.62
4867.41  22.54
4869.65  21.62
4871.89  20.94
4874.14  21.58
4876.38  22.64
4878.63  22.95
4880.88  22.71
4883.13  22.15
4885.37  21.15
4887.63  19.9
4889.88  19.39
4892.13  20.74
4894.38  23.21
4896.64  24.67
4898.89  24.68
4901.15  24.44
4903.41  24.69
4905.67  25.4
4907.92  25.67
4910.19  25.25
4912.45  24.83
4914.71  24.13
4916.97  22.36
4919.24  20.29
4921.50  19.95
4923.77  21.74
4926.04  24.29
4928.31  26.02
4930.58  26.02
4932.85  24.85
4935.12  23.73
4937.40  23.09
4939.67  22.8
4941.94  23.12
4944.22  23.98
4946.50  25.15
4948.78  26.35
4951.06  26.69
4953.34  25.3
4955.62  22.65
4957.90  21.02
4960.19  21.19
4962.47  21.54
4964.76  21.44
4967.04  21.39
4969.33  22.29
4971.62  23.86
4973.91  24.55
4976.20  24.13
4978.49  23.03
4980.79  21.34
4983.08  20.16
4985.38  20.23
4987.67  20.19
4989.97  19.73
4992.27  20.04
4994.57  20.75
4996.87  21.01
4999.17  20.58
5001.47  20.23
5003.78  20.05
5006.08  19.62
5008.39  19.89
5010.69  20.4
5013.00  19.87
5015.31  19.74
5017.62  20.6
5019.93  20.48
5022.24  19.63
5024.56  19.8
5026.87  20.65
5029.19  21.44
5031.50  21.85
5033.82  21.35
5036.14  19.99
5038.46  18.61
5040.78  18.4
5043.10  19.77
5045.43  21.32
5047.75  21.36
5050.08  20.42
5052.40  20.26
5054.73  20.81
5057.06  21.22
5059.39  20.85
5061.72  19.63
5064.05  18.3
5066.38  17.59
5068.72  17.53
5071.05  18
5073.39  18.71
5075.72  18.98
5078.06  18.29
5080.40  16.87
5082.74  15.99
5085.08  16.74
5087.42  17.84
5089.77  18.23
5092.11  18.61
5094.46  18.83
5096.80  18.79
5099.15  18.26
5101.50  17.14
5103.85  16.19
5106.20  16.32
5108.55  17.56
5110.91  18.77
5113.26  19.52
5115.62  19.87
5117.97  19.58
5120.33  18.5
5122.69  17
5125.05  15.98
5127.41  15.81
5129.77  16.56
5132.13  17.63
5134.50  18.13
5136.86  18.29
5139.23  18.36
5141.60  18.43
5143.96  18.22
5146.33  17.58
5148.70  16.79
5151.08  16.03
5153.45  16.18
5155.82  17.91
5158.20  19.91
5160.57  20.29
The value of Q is 0.09 mag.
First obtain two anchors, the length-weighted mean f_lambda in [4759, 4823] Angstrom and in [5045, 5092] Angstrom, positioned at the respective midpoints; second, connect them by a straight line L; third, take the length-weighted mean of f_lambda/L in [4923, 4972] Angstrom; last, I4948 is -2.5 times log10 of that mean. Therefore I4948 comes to -0.190 mag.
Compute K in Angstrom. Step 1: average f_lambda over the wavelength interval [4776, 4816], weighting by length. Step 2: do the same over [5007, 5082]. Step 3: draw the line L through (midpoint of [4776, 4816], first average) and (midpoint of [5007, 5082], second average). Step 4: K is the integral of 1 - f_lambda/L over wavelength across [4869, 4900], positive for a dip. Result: -2.3 Angstrom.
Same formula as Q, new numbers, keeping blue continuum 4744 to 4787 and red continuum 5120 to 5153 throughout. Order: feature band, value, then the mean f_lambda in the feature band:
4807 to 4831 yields -0.148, 23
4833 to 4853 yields -0.145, 22.7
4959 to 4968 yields -0.138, 21.4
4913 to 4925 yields -0.139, 21.9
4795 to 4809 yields -0.122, 22.7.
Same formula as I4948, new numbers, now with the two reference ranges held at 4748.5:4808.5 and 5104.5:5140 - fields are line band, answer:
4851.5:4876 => -0.120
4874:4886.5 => -0.122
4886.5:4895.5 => -0.055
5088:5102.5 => -0.015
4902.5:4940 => -0.217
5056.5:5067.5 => -0.063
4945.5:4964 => -0.225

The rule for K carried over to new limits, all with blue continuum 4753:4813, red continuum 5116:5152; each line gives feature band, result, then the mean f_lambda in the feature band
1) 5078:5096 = 0.4 Angstrom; 17.7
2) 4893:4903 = -2.3 Angstrom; 24.2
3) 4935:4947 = -2.6 Angstrom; 23.6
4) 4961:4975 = -2.5 Angstrom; 22.5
